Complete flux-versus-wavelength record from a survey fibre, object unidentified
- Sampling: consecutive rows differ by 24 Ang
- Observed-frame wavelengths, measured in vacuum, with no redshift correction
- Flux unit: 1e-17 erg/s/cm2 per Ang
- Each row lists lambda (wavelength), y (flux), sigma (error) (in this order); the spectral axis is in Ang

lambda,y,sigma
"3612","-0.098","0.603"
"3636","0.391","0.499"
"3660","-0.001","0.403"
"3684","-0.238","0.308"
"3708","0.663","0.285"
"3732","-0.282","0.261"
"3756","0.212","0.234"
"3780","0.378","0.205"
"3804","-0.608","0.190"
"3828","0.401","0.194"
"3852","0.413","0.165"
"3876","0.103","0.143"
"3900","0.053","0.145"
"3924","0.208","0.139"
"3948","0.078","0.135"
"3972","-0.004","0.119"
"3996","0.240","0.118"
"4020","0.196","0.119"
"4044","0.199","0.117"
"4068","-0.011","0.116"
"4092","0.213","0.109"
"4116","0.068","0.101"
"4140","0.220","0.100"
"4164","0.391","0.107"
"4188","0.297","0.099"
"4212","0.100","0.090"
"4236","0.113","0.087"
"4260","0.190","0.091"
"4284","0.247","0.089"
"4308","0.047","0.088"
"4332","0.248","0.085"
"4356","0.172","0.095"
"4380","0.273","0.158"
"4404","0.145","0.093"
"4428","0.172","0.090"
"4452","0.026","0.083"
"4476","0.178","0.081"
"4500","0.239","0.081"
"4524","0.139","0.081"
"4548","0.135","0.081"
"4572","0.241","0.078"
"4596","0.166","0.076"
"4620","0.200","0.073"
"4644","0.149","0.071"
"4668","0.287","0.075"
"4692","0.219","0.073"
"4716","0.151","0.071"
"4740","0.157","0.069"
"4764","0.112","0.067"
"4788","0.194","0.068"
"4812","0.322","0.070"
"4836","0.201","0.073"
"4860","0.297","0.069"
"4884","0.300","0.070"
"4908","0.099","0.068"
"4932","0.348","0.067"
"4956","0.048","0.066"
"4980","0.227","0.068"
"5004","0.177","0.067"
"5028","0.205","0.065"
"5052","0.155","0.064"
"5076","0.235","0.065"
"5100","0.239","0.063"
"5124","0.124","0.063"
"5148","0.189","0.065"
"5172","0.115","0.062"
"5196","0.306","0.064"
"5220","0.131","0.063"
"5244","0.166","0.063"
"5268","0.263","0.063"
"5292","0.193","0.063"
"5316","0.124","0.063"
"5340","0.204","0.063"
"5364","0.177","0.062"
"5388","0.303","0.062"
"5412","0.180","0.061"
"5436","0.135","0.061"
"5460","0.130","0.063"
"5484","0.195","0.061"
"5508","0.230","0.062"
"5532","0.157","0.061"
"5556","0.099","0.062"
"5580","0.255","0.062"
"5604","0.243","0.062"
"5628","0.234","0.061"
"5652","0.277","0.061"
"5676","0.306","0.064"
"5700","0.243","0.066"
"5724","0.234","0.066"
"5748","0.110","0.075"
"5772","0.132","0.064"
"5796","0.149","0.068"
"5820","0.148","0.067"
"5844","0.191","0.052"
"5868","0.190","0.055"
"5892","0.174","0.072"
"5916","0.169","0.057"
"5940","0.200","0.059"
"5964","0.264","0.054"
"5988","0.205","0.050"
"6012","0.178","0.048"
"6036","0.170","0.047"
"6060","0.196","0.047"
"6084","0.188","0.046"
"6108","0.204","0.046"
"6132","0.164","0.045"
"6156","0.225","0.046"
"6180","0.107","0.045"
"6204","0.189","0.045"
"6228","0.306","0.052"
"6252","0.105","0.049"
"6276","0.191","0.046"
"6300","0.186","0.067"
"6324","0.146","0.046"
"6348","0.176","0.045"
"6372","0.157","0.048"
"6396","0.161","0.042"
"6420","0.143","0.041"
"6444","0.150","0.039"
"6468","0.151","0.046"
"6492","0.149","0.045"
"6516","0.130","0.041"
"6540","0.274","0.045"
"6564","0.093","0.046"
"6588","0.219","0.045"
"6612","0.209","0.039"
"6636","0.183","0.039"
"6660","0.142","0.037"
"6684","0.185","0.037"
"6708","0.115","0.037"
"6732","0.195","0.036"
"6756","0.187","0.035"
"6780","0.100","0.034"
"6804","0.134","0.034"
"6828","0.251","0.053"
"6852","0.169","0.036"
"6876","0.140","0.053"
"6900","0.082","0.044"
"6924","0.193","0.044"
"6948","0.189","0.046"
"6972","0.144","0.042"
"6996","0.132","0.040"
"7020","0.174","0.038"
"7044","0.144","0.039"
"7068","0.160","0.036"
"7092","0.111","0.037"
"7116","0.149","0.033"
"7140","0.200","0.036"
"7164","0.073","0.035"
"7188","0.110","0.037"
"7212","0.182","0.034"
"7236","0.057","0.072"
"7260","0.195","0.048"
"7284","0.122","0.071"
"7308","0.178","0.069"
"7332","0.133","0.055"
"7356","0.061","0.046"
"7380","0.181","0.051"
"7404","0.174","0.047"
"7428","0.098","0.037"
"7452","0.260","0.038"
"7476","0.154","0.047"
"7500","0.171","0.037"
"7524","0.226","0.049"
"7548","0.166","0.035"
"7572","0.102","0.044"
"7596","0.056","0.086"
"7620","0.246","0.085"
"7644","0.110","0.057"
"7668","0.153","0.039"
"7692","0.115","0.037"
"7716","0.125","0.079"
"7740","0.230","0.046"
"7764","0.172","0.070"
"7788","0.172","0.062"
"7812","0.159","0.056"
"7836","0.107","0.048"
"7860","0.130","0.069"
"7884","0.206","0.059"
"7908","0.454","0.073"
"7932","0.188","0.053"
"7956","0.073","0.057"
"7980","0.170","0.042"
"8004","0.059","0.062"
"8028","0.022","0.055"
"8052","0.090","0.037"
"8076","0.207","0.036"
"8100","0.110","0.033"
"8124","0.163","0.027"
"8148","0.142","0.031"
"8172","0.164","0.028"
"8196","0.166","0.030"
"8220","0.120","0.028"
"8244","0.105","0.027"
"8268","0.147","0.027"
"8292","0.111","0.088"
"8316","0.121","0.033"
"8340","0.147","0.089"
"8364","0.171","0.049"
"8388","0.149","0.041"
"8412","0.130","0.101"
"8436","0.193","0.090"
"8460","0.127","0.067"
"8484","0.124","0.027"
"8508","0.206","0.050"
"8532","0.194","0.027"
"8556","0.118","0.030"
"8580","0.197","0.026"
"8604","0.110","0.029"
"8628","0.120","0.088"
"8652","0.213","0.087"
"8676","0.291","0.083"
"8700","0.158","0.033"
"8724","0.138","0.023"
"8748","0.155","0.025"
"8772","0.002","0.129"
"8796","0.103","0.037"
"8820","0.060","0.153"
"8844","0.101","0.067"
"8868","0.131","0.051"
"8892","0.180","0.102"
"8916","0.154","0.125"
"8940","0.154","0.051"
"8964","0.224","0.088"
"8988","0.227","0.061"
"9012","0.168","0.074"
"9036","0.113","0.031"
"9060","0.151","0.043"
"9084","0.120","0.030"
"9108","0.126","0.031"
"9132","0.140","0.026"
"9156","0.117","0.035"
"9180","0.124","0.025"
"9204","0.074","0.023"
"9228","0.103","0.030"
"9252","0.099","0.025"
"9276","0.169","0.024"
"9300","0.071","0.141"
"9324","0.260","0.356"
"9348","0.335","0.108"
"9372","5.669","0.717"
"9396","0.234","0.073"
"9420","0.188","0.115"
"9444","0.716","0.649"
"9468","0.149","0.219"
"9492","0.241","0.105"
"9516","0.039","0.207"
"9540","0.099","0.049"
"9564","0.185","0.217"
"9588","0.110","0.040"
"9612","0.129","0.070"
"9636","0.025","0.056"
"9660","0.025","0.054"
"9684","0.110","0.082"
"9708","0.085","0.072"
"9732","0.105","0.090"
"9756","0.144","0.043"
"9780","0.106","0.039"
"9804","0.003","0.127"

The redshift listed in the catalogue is 0.14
